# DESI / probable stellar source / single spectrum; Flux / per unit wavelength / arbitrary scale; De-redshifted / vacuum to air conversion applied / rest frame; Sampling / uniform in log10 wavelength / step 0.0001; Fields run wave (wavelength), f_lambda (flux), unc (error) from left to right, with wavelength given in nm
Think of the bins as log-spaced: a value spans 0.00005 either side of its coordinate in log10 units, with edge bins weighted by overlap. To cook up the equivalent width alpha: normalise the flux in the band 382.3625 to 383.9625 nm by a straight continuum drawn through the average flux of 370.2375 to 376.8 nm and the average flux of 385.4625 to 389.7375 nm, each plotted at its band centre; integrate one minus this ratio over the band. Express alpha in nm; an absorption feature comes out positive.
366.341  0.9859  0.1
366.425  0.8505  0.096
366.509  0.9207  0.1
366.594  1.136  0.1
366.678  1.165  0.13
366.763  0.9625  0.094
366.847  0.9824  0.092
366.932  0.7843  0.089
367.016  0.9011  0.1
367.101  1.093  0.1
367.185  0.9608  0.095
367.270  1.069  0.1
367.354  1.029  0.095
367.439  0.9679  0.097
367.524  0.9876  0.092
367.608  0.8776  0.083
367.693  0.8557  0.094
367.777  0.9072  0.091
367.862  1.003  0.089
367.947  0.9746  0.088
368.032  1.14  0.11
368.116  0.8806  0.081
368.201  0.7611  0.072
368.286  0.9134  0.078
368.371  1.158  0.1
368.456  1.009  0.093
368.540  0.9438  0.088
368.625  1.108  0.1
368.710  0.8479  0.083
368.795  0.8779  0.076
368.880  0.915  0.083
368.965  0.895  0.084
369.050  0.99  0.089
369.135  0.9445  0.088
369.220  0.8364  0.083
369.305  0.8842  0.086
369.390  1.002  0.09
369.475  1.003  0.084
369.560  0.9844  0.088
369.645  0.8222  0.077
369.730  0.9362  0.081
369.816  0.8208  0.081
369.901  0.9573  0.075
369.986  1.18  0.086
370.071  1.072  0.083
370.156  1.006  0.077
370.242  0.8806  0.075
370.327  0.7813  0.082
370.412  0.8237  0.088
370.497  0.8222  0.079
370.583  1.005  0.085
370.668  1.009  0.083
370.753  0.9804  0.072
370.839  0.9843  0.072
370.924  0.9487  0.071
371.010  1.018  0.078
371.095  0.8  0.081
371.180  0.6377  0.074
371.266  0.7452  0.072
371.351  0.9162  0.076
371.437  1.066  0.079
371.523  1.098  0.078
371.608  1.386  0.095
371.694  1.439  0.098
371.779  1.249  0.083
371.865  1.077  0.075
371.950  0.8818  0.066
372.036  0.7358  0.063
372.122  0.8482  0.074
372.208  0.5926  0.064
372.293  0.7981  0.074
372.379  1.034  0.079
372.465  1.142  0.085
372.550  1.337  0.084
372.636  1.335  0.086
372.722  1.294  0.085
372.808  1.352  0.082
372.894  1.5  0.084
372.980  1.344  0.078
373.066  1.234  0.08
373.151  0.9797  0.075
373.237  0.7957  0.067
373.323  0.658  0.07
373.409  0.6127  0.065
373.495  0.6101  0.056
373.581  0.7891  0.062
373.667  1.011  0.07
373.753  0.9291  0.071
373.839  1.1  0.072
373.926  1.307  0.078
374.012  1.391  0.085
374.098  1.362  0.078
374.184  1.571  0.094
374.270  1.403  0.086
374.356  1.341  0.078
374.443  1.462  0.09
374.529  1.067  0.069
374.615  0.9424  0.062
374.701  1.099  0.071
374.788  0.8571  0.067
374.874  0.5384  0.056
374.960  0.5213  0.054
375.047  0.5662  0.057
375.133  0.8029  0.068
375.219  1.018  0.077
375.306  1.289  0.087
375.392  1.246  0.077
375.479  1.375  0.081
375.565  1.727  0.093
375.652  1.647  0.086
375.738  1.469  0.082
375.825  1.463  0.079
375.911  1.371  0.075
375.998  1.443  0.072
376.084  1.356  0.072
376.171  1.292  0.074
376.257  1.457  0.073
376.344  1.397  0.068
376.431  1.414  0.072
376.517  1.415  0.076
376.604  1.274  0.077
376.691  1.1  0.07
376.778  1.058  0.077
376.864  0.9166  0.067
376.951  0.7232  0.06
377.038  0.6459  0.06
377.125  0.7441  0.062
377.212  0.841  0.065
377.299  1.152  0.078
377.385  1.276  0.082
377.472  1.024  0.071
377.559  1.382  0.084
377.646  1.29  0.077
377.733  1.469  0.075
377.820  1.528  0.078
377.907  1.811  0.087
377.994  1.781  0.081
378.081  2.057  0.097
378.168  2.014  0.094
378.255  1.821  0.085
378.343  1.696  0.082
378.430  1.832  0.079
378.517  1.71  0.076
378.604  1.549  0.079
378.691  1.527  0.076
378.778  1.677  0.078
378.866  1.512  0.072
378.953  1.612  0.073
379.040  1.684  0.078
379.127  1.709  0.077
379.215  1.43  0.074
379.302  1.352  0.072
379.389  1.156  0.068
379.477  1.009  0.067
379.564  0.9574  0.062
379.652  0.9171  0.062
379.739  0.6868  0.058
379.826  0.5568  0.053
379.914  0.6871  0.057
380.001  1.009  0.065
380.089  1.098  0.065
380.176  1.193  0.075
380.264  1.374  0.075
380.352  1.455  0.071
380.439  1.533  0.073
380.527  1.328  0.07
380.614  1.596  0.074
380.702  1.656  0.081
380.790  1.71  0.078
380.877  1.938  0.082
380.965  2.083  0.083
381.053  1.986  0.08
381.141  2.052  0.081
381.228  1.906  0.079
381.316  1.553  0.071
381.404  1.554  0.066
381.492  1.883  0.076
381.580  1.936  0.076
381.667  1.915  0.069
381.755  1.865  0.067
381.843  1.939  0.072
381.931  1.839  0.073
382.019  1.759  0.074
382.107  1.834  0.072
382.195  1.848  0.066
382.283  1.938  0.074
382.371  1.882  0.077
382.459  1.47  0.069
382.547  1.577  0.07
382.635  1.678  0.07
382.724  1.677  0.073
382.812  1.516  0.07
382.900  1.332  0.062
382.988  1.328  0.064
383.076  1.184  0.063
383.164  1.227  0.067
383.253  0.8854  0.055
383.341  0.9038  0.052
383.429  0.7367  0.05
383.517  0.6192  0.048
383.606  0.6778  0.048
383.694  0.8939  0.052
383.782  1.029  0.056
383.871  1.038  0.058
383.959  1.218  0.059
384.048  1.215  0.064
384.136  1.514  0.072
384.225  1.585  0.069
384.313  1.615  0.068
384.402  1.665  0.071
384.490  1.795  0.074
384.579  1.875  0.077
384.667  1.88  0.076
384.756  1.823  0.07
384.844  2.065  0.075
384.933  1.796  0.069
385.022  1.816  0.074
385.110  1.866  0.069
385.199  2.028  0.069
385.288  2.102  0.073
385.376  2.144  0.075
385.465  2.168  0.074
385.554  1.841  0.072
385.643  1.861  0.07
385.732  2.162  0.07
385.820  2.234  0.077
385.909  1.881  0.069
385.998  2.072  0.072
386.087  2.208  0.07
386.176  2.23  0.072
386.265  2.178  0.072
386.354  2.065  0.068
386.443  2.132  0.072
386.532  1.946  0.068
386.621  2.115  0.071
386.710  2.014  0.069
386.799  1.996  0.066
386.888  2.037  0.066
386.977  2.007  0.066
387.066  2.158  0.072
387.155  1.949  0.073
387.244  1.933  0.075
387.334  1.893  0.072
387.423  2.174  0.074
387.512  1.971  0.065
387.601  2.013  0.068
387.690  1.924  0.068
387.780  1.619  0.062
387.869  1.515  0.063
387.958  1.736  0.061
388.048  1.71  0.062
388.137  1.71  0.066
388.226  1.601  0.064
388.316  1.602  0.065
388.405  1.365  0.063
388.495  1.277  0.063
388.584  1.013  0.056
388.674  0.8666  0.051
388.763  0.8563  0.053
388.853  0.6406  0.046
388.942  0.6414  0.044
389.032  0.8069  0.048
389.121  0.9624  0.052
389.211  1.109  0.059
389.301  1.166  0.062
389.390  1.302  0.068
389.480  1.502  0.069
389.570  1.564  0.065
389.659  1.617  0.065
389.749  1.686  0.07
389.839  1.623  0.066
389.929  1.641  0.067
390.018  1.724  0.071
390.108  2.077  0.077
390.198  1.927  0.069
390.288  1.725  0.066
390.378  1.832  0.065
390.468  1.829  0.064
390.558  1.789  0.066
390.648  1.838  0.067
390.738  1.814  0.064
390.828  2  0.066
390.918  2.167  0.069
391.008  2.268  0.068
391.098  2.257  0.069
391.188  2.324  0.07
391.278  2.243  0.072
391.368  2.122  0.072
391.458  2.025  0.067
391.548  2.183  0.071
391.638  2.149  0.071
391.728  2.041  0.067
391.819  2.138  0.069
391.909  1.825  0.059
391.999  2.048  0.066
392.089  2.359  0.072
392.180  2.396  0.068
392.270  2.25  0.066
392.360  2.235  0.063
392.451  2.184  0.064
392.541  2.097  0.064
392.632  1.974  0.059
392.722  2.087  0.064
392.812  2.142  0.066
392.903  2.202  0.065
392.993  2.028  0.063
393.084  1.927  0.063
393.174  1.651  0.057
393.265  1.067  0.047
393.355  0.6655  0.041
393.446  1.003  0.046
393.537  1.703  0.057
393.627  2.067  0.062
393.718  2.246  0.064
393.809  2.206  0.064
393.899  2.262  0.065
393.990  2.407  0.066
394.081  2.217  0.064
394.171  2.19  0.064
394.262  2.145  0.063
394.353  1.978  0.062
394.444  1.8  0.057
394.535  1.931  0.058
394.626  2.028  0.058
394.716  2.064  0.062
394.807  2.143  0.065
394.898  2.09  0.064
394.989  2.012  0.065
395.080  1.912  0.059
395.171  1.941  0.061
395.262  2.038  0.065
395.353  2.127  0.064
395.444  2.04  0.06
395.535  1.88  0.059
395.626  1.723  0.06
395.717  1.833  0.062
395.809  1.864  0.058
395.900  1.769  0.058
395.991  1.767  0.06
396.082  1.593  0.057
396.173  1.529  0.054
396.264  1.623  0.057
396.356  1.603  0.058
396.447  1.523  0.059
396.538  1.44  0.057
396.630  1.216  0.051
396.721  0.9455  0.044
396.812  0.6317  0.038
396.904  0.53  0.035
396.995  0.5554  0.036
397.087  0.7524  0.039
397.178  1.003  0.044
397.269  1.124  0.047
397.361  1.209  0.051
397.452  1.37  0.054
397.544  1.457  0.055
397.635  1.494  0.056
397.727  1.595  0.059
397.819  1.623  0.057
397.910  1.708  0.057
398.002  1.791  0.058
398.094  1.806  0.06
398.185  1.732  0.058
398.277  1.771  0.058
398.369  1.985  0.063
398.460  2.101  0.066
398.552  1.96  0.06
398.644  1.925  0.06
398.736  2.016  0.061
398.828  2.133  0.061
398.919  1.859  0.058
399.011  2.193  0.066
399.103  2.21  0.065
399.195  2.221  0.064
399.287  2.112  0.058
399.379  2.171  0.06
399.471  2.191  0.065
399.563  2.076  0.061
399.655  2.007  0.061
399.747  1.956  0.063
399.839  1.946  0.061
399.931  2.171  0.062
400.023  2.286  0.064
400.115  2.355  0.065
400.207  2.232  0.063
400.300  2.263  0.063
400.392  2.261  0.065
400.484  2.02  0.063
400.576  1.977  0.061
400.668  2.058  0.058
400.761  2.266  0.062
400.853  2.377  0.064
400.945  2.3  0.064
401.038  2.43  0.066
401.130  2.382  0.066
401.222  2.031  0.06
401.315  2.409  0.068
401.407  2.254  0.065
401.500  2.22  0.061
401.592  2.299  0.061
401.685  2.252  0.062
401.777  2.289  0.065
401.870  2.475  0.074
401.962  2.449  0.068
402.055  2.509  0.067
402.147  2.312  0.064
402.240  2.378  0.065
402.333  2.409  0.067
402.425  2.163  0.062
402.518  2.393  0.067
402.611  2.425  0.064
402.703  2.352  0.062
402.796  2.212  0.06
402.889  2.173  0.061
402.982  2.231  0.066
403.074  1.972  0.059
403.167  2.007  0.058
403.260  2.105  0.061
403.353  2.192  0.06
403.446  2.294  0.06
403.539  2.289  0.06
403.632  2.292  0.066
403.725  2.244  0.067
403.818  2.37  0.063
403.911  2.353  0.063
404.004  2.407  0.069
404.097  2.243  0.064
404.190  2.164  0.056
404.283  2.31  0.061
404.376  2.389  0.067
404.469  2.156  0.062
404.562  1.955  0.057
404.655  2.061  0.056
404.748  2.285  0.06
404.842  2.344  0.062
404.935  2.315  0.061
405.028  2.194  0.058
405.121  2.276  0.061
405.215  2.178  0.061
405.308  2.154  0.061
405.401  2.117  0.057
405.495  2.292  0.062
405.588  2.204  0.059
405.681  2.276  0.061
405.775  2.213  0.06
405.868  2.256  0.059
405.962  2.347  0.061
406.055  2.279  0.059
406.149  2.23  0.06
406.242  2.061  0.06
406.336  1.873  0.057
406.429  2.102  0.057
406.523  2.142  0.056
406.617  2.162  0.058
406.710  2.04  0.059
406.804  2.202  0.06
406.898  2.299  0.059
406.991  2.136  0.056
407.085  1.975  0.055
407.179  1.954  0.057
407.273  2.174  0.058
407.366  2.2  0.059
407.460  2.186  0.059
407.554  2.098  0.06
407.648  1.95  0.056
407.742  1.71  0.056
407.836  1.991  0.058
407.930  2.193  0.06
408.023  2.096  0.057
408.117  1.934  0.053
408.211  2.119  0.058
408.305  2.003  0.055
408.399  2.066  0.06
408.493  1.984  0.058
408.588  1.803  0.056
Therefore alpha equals 0.33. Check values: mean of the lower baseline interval 1.1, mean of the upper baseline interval 1.69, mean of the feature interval 1.19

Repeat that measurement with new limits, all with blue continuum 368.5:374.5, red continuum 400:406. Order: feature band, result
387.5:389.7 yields 0.43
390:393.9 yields -0.34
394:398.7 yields 0.74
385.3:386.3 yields -0.32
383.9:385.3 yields -0.17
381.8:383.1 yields -0.19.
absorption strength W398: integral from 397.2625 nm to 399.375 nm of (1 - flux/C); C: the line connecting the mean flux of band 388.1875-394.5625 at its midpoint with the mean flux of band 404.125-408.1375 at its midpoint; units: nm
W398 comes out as 0.150 nm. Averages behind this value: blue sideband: 1.78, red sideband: 2.15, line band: 1.82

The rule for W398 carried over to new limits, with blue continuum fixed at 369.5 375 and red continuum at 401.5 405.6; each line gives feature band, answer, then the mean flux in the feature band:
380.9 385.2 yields -0.392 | 1.57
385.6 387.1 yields -0.473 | 2.08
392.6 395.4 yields -0.090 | 1.94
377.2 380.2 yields -0.254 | 1.38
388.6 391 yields 0.317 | 1.5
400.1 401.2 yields -0.046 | 2.24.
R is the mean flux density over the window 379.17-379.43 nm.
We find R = 1.32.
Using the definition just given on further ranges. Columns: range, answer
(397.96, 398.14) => 1.8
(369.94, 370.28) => 1.04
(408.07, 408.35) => 2.02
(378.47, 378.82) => 1.62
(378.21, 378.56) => 1.76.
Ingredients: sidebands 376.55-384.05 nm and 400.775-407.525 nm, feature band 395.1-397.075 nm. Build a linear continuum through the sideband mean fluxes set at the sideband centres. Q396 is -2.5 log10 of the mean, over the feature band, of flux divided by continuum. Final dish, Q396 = 0.269 mag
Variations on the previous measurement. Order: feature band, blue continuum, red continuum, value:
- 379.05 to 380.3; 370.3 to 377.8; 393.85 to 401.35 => 0.167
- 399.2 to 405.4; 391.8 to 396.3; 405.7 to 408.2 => -0.094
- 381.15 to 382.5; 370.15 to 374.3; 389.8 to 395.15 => -0.218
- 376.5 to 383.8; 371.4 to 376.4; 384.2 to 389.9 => -0.001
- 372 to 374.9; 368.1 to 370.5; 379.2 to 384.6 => 0.024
